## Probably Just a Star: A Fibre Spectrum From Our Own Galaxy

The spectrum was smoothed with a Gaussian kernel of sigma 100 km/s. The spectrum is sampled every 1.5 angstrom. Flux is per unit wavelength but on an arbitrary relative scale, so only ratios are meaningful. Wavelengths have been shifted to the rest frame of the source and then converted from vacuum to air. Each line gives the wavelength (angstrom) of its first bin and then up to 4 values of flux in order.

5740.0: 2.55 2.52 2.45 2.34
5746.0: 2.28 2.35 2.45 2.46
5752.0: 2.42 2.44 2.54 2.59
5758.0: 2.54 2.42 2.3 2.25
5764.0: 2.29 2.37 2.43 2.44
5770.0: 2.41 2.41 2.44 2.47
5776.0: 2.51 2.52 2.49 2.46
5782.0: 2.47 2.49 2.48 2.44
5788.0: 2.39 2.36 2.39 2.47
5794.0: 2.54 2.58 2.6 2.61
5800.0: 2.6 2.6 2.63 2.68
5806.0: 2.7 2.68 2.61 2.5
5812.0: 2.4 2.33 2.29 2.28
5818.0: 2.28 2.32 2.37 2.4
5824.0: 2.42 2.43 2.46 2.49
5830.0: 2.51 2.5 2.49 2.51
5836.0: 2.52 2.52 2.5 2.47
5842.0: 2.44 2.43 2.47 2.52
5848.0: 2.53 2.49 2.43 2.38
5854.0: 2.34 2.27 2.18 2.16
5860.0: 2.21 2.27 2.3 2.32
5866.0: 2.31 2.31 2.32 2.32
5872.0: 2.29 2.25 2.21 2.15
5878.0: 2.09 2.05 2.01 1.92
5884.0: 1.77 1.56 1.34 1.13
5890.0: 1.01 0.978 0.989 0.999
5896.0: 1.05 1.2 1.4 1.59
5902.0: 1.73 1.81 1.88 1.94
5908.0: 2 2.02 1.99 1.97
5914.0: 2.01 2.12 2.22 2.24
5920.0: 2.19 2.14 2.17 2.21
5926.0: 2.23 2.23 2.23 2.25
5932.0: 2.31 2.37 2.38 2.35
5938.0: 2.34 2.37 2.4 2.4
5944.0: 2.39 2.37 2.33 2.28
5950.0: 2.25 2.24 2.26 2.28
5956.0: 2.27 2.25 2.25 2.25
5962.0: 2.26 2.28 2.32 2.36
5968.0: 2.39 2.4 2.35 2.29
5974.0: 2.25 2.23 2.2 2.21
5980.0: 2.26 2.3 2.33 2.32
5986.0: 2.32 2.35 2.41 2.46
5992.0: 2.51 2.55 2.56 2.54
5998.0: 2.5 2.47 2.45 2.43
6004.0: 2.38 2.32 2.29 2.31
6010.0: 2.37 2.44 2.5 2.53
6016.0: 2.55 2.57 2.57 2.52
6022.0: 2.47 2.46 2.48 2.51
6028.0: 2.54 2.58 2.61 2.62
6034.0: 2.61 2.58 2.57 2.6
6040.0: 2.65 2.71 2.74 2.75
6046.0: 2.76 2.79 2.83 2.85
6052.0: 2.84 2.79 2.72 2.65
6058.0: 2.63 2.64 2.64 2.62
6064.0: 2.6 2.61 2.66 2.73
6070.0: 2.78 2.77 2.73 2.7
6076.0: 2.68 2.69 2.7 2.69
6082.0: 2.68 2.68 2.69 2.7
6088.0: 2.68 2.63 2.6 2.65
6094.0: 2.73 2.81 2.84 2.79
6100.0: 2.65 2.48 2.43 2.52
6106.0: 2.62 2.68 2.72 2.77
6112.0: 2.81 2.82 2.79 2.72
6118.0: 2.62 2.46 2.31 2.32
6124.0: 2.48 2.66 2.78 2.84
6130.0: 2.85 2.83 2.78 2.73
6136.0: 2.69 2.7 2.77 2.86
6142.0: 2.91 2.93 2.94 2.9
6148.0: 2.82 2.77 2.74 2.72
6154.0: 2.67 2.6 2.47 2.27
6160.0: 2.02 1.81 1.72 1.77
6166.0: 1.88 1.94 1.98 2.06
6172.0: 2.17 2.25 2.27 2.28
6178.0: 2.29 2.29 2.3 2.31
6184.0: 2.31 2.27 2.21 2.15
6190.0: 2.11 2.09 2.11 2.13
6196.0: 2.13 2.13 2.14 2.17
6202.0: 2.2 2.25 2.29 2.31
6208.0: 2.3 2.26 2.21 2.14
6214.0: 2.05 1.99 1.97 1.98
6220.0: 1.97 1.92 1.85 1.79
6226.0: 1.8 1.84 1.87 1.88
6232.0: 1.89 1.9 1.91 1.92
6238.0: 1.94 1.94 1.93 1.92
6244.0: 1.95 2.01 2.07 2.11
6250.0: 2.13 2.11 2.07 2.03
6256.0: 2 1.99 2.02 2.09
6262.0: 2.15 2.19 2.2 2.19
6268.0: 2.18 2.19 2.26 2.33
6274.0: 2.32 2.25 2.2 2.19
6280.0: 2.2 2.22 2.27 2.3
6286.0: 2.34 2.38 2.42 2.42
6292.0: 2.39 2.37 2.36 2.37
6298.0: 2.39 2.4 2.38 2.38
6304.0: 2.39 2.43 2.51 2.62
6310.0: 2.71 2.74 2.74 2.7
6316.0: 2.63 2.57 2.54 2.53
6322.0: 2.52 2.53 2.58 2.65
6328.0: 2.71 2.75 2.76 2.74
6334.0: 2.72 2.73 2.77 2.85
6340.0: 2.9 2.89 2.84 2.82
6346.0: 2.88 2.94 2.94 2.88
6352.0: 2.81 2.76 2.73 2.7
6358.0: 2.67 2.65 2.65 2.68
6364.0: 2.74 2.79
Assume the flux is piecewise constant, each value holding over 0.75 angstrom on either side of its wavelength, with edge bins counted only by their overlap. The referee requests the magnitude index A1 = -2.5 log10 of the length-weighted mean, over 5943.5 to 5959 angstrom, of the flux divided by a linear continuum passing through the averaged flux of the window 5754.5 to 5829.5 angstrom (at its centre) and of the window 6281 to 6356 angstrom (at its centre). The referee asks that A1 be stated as 0.099 mag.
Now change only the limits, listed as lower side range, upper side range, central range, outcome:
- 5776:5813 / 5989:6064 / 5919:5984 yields 0.12 mag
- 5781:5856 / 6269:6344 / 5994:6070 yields -0.04 mag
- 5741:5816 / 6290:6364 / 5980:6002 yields 0.05 mag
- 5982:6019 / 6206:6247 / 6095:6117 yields -0.21 mag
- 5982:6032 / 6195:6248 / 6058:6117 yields -0.17 mag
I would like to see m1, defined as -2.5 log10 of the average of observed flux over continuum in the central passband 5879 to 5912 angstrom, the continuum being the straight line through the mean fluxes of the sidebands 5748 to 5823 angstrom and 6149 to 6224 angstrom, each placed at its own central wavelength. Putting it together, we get 0.460 mag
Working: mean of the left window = 2.46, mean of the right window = 2.18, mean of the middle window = 1.56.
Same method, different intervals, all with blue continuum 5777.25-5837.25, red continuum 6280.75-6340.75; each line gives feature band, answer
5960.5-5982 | 0.10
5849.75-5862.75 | 0.09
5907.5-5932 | 0.16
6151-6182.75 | 0.15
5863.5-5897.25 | 0.36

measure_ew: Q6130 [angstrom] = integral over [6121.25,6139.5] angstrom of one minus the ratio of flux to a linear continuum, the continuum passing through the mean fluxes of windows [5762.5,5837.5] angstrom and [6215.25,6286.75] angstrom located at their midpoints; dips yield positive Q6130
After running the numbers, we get -4.40 angstrom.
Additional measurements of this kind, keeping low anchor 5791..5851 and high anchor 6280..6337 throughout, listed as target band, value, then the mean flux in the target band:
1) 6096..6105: -0.43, 2.63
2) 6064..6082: -1.40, 2.7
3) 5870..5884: 2.09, 2.12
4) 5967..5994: 1.73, 2.34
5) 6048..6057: -1.01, 2.78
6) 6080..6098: -1.40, 2.7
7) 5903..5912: 1.98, 1.94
